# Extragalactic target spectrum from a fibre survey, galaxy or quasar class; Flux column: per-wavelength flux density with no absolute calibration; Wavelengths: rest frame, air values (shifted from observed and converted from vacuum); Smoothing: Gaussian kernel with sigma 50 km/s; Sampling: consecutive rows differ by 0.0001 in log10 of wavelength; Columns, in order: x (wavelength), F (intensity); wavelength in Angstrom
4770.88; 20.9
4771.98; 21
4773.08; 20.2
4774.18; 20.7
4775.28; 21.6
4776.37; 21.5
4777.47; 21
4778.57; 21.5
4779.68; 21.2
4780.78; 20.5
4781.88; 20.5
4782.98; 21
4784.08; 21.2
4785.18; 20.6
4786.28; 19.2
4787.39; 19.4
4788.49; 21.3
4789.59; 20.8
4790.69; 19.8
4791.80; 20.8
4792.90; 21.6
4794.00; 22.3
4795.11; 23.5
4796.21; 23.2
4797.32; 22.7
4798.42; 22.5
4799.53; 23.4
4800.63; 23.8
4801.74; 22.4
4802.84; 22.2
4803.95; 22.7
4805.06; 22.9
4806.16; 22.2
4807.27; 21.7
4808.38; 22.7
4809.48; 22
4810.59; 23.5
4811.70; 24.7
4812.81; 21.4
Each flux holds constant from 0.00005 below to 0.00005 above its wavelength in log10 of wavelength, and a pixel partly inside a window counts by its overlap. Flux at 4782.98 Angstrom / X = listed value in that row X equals 21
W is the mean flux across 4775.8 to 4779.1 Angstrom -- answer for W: 21.4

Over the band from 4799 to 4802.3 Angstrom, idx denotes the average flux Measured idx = 23.2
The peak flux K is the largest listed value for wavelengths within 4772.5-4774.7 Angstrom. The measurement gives 20.7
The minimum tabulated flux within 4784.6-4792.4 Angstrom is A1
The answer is 19.2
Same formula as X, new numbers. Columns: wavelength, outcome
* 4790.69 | 19.8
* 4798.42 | 22.5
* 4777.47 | 21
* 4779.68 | 21.2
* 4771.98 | 21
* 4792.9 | 21.6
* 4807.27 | 21.7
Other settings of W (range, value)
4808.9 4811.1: 22.8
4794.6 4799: 23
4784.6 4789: 20.1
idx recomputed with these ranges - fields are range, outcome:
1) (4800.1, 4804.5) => 22.8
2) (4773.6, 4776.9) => 21.3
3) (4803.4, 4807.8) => 22.4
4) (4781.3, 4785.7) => 20.8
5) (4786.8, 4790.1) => 20.5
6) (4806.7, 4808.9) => 22.1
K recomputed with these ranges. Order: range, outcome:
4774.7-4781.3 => 21.6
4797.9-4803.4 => 23.8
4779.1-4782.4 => 21.2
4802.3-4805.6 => 22.9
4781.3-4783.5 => 21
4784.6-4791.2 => 21.3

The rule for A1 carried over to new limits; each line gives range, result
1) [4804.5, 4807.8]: 21.7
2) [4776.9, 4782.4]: 20.5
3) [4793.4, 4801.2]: 22.3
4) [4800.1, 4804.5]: 22.2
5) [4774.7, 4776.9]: 21.5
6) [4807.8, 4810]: 22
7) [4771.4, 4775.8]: 20.2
